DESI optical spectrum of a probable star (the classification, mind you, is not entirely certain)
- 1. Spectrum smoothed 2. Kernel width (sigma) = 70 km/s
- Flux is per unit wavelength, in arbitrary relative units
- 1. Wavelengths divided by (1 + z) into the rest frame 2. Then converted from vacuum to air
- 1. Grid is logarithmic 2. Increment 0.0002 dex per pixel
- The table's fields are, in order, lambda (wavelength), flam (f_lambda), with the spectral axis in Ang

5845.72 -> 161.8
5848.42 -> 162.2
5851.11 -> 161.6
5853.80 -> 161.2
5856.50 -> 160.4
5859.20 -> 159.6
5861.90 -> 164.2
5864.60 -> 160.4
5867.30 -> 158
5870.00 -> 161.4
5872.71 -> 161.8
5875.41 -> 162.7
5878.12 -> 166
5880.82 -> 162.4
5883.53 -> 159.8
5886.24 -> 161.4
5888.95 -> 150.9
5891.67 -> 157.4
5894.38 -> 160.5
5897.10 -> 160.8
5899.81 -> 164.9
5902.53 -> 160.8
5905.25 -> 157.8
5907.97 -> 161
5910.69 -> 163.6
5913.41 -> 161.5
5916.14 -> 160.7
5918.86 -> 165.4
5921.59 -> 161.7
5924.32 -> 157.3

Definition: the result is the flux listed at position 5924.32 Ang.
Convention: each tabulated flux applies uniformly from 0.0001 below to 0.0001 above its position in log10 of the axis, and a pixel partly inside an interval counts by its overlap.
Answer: 157.3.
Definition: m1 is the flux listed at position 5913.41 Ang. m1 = 161.5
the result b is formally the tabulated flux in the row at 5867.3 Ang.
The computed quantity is 158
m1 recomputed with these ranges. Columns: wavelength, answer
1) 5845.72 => 161.8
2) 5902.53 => 160.8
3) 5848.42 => 162.2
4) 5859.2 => 159.6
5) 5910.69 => 163.6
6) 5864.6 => 160.4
